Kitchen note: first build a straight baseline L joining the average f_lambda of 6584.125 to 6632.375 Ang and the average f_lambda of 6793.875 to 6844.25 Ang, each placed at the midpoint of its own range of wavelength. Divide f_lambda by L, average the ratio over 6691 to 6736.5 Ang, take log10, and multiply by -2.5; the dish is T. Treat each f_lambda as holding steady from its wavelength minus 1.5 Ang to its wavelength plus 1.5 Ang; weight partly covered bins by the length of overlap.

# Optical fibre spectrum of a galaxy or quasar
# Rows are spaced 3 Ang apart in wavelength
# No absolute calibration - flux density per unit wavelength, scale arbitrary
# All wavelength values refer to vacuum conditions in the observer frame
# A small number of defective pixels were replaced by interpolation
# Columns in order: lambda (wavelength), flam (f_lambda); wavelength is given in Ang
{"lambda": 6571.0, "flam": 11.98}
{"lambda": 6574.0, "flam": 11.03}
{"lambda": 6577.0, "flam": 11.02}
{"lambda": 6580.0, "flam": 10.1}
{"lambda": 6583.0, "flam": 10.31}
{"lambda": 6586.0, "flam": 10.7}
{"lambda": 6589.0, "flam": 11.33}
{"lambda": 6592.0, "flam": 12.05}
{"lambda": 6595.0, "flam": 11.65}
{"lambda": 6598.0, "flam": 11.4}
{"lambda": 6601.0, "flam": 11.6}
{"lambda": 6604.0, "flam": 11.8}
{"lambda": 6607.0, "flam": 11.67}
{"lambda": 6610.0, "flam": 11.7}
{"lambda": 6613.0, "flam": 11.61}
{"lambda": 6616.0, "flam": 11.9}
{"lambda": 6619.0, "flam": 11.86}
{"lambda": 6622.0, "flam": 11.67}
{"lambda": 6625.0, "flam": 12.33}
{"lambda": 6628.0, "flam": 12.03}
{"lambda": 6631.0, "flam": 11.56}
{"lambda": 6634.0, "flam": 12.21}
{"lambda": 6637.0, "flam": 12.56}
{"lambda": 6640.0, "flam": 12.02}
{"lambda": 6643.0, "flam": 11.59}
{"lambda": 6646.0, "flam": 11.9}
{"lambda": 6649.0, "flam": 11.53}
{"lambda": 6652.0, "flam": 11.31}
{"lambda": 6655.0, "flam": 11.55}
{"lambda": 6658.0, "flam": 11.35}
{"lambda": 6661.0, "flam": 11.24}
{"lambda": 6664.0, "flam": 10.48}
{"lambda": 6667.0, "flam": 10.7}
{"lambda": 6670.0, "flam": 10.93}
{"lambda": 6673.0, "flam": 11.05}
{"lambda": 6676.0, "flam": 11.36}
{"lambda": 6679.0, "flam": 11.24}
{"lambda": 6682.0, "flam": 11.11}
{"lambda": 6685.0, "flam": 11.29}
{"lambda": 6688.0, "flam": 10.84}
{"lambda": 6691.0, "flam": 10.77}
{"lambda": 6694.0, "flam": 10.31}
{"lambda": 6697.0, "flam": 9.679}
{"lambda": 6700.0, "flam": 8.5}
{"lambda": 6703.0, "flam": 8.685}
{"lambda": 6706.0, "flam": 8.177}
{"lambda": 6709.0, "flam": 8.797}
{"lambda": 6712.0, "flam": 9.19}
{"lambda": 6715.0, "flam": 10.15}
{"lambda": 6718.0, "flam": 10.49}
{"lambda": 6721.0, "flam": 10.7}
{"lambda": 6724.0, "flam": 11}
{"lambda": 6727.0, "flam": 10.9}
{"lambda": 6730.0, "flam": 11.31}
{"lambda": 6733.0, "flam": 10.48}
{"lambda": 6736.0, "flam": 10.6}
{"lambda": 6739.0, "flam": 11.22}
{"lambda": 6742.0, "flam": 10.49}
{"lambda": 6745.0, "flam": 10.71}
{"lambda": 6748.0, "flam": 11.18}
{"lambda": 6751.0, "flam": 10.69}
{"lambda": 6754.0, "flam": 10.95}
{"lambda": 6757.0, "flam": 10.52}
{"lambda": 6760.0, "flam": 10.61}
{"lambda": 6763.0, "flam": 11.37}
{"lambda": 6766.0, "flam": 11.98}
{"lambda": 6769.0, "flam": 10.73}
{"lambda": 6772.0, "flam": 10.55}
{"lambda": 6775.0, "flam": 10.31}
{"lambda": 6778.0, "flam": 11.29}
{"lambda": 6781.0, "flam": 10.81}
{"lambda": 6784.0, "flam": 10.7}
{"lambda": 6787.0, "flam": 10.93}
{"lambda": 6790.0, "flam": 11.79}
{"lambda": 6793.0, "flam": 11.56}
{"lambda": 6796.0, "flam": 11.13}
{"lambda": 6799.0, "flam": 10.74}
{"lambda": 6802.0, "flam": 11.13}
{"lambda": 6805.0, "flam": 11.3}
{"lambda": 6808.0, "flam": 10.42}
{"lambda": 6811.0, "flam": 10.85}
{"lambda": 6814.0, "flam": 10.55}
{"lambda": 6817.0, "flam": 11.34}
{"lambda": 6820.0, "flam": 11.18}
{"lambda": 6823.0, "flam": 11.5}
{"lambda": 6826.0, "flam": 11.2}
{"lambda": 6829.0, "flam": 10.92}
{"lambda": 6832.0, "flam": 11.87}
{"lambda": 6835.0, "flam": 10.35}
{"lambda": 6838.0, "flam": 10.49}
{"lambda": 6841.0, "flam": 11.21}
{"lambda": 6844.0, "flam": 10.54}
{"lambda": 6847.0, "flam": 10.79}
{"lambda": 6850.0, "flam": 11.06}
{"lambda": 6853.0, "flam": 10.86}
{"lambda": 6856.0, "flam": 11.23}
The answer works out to 0.14 mag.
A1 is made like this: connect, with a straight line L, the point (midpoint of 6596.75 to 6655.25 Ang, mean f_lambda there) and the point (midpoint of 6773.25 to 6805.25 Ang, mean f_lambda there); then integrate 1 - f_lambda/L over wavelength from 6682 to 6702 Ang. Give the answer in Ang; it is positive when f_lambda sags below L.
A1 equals 2.15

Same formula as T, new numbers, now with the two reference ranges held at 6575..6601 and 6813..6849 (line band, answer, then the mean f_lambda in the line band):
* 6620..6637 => -0.087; 12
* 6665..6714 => 0.091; 10.2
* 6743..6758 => 0.022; 10.8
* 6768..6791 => 0.015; 10.9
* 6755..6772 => 0.003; 11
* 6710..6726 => 0.078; 10.3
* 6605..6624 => -0.063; 11.8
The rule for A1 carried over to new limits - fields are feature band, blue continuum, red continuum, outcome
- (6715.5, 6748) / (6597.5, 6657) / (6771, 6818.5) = 1.4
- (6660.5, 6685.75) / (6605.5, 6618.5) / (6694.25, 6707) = -3.2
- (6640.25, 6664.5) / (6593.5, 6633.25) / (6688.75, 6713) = -1.7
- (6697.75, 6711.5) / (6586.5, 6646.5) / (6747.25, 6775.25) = 3.2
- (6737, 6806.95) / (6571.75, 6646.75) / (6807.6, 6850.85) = 0.9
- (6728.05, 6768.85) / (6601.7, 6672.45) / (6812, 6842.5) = 1.3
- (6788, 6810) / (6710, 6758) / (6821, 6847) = -0.5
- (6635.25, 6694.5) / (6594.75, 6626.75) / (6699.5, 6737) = -2.4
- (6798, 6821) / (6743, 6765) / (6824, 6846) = 0.0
